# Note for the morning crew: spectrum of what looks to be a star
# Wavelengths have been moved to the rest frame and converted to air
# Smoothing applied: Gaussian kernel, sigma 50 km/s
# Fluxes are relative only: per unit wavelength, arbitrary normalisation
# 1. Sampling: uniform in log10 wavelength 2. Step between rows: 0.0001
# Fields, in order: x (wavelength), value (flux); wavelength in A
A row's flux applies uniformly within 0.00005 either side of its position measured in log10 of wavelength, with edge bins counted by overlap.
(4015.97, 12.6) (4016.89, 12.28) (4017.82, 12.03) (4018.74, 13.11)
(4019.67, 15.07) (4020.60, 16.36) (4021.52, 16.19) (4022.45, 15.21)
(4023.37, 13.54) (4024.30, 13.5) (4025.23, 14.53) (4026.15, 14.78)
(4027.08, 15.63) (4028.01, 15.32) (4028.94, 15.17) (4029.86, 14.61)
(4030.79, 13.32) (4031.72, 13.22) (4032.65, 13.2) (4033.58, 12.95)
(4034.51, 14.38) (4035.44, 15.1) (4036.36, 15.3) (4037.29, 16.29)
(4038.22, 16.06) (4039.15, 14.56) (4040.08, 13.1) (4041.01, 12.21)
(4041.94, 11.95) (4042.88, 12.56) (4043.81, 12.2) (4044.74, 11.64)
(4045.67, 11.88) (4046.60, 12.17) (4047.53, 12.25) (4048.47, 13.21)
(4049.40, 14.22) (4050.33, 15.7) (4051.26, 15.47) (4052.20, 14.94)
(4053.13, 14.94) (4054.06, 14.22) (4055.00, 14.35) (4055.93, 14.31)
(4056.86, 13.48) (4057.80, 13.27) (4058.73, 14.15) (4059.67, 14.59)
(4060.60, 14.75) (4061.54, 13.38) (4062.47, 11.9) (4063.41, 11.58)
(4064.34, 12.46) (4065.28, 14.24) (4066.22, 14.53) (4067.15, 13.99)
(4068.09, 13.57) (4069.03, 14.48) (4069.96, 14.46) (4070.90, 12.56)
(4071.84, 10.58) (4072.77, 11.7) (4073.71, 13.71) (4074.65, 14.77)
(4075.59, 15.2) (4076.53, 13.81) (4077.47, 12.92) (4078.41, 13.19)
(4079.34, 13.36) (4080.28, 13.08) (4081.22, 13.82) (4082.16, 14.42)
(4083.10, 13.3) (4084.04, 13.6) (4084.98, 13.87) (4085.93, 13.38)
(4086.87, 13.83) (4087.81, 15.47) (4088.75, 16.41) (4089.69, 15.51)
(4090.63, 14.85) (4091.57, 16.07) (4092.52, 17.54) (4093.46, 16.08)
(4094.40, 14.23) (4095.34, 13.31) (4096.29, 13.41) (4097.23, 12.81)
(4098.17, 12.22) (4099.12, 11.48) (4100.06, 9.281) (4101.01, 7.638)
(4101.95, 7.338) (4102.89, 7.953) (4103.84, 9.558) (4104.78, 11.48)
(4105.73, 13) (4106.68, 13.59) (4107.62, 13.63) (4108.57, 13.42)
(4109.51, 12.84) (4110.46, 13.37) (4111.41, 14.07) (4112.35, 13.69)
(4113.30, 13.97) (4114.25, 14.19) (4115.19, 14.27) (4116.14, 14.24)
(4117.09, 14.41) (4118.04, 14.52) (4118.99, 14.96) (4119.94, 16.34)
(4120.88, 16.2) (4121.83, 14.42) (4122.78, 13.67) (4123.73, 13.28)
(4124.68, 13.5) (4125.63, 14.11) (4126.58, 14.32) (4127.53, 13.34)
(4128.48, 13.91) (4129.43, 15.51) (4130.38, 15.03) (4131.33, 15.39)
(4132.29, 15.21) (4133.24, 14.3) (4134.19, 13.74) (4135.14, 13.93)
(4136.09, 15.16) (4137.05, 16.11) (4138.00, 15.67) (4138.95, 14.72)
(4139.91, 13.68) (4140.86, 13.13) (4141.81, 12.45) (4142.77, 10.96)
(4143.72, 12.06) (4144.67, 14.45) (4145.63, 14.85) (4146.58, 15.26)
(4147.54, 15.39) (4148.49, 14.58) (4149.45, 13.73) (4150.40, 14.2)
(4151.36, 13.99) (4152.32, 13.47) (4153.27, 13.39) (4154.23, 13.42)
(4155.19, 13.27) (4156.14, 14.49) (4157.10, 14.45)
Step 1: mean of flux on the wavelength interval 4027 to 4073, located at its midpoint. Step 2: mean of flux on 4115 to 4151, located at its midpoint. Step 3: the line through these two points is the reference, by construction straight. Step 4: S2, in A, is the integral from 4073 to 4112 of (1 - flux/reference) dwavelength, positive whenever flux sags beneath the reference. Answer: 2.2 A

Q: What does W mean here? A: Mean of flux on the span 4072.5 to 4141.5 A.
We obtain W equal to 13.7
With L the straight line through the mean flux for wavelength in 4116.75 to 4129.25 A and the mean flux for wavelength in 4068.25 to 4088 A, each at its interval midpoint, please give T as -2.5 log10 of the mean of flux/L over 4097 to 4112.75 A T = 0.21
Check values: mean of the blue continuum 13.6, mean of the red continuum 14.4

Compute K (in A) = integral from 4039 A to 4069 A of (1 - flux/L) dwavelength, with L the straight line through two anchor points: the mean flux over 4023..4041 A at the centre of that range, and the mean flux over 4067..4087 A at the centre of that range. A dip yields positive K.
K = 1.0 A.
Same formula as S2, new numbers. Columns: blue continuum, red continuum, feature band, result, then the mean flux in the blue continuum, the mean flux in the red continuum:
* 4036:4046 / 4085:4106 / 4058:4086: -0.9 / 13.4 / 12.9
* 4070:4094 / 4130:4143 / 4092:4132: 2.4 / 14.1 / 14.3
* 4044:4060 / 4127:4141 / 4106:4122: 0.2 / 13.8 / 14.6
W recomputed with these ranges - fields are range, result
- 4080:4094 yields 14.8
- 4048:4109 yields 13.4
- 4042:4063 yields 13.6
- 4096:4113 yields 11.7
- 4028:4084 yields 13.7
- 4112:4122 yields 14.7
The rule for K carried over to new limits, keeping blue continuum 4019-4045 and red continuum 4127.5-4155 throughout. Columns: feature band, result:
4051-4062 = -0.1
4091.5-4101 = 0.6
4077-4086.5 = 0.5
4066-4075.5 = 0.5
